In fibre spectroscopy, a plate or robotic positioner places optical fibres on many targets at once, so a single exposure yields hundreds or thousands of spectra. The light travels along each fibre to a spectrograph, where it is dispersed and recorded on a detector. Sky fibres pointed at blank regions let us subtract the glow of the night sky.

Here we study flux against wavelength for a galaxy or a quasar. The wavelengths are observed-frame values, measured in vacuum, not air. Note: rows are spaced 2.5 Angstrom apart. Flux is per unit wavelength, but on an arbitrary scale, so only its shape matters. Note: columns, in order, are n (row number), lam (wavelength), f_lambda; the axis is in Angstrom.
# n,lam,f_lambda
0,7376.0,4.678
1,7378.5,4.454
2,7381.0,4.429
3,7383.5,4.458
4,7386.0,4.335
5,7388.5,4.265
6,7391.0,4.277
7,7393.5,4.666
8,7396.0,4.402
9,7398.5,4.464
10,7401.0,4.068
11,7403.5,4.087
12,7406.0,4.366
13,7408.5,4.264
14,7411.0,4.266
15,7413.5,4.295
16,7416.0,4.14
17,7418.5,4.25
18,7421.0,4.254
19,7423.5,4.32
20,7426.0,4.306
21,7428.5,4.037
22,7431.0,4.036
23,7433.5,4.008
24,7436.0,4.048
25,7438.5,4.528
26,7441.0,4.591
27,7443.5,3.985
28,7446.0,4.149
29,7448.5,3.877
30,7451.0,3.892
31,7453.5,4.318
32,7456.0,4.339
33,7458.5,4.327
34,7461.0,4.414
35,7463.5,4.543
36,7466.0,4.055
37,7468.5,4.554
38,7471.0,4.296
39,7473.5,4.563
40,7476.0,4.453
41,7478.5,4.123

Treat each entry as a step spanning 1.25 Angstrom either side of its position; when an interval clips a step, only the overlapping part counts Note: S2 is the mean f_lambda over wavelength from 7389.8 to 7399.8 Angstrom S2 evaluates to 4.45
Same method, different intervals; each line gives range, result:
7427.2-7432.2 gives 4.04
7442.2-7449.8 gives 4.01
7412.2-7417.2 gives 4.22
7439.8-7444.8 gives 4.28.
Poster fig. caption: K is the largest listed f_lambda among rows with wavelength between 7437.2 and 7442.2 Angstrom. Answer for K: 4.591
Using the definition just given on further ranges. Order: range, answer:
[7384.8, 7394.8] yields 4.666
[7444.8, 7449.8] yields 4.149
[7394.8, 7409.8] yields 4.464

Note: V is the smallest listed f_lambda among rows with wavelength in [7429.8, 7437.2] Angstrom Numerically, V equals 4.008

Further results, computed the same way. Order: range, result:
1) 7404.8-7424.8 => 4.14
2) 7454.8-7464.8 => 4.327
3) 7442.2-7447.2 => 3.985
